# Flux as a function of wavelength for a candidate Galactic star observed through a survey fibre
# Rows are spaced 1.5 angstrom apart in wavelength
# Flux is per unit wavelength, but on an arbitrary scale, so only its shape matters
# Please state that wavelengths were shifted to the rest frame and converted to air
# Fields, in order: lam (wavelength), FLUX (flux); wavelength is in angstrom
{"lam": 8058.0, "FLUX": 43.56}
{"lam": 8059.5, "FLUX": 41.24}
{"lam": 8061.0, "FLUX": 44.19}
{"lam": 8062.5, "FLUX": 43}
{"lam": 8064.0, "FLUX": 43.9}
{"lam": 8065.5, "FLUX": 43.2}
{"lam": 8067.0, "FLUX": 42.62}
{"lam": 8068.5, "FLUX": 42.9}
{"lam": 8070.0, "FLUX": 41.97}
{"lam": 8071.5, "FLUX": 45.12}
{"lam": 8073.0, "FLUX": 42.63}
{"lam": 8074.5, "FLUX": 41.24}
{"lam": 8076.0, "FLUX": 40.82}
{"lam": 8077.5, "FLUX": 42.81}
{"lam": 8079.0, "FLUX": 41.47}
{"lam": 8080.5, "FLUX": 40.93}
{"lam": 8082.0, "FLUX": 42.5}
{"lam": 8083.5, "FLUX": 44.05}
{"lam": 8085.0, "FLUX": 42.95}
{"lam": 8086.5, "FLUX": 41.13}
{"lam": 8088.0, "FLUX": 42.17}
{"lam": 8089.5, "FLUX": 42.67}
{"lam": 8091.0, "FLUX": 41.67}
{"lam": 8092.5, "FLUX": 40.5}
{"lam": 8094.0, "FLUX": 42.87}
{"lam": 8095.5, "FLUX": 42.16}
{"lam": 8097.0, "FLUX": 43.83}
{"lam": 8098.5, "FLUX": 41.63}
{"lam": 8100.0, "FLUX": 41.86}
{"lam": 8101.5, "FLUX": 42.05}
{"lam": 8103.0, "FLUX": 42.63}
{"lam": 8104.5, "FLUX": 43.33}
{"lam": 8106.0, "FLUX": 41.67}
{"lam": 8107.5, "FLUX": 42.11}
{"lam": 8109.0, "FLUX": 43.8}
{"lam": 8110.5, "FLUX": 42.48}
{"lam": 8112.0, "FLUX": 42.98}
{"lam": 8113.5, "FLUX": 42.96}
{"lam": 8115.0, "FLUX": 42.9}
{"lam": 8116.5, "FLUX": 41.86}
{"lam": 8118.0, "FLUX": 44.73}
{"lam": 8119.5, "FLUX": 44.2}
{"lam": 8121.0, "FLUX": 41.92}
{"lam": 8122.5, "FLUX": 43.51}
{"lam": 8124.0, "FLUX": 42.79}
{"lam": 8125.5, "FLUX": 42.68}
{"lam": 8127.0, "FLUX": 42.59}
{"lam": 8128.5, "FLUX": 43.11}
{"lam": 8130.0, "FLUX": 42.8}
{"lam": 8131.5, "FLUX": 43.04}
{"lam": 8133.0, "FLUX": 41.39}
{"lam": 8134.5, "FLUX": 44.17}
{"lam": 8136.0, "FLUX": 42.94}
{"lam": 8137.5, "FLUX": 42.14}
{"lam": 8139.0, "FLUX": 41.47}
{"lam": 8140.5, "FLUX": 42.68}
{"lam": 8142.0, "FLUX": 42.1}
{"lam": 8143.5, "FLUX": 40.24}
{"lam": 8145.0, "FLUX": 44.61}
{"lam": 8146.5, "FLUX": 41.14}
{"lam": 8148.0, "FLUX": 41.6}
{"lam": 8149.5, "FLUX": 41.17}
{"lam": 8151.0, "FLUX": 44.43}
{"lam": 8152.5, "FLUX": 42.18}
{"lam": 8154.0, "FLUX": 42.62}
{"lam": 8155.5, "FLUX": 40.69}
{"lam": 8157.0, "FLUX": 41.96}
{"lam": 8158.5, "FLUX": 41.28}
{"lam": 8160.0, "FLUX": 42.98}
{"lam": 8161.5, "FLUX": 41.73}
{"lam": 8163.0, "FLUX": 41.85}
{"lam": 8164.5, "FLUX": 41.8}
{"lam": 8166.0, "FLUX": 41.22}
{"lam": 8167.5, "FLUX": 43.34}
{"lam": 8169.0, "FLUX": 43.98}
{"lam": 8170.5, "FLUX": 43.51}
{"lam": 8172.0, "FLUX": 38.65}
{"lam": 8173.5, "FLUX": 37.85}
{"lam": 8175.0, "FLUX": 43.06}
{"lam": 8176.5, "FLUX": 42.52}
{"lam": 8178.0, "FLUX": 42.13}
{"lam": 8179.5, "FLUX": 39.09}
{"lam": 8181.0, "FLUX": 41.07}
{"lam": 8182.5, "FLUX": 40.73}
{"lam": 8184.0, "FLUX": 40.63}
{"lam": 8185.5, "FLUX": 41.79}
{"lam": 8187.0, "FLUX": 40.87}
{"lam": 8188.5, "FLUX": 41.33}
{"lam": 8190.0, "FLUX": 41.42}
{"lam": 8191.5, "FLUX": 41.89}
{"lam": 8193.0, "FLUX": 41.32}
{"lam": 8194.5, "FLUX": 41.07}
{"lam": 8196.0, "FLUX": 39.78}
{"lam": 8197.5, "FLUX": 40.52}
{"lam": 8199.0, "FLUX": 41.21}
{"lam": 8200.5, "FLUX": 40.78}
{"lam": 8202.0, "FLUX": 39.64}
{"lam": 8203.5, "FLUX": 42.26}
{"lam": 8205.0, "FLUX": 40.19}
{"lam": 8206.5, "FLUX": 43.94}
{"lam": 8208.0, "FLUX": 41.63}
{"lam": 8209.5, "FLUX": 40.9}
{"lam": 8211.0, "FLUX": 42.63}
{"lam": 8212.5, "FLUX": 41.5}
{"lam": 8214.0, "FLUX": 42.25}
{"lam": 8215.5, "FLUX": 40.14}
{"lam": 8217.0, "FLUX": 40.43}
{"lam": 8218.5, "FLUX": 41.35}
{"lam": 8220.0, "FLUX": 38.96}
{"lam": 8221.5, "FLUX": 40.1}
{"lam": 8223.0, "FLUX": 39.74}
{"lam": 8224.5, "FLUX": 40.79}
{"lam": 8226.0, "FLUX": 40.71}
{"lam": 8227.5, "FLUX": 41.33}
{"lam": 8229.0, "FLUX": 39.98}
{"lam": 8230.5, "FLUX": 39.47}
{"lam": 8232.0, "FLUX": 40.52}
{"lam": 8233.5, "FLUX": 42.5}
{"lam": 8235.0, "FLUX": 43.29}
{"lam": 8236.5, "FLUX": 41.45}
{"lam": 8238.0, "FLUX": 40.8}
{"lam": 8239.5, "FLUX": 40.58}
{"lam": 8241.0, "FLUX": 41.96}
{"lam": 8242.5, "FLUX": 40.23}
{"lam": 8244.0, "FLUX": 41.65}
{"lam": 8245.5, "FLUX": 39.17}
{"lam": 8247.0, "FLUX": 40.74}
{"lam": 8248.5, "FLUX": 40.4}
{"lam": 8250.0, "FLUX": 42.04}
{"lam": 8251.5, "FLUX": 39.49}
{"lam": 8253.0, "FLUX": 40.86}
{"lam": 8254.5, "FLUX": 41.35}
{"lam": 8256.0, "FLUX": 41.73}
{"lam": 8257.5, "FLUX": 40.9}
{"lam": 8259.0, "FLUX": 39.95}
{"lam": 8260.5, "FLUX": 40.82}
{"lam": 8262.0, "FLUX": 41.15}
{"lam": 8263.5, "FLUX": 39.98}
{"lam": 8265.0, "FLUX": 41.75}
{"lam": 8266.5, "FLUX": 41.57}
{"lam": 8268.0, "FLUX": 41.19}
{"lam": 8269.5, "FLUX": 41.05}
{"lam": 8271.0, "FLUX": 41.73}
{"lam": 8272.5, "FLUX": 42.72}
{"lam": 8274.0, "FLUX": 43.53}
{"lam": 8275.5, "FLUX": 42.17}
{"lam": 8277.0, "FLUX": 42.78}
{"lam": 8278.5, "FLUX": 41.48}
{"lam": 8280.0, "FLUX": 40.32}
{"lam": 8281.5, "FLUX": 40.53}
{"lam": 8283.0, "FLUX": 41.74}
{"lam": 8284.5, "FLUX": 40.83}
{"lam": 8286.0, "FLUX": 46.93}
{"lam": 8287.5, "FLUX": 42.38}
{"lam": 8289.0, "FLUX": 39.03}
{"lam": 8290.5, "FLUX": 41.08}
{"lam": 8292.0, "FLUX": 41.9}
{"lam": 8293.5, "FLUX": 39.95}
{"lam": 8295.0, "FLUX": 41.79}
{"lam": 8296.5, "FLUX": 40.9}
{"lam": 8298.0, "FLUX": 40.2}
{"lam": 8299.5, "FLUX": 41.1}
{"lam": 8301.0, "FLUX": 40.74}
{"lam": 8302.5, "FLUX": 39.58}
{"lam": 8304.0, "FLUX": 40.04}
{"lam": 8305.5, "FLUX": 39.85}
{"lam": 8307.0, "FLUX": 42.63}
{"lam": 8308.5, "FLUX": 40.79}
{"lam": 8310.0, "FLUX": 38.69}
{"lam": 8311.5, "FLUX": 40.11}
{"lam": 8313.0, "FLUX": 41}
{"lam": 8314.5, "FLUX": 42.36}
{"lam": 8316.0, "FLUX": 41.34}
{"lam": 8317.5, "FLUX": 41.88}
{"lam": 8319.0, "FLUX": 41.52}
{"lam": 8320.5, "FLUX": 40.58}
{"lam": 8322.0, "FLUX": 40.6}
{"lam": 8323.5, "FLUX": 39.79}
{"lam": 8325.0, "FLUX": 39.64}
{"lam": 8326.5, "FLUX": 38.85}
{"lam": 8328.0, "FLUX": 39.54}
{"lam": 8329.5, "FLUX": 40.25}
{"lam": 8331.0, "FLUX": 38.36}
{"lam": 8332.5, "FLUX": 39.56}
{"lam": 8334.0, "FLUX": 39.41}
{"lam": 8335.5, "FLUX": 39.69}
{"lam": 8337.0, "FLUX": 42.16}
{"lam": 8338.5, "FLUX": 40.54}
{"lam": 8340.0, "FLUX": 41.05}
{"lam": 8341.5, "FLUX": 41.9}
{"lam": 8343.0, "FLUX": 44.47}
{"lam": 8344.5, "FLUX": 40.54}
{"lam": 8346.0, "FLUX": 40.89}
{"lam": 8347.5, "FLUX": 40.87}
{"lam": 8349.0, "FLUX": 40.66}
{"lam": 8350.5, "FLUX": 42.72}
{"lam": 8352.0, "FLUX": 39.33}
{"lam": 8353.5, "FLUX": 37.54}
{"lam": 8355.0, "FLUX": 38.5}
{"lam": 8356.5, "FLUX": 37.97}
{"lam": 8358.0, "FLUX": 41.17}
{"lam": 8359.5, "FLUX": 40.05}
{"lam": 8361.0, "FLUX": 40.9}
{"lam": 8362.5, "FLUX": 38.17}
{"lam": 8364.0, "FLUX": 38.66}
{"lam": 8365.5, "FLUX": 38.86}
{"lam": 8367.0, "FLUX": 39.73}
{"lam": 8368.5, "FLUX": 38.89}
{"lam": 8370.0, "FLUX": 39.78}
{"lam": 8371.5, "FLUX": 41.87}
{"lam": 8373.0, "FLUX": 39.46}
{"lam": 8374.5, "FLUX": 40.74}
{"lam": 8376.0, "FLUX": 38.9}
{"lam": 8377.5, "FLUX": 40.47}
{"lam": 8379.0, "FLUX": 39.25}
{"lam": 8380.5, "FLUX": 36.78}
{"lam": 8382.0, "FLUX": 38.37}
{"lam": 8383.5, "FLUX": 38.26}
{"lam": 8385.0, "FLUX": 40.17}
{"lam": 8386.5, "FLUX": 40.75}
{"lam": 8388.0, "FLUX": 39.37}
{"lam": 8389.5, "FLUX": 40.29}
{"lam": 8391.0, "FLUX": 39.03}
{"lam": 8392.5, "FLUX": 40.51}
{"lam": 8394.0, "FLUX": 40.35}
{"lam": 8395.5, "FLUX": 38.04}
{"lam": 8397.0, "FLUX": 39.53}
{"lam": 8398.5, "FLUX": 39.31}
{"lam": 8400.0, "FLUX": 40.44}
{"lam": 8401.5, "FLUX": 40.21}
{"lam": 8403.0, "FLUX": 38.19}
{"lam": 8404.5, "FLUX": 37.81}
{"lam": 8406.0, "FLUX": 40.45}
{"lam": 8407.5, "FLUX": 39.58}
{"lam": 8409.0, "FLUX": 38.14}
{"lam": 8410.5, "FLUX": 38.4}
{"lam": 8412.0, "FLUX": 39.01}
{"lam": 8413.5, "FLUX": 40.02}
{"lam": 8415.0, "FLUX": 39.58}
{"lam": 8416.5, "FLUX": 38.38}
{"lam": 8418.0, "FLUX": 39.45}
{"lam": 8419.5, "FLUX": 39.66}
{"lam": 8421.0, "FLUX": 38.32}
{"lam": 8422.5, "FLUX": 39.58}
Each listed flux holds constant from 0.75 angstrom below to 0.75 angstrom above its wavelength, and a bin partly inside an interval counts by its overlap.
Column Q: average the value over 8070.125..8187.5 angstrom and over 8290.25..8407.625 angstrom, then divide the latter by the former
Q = 0.95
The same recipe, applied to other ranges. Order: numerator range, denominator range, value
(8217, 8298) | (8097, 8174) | 0.97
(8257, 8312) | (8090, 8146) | 0.97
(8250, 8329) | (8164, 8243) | 1.00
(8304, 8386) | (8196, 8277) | 0.98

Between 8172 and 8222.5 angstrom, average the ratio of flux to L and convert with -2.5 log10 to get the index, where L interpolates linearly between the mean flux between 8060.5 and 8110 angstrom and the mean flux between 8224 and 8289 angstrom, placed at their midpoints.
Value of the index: 0.02 mag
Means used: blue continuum 42.5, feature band 41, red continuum 41.3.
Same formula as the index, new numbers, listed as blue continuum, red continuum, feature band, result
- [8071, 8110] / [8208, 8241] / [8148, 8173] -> -0.01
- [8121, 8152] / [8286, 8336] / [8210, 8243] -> 0.01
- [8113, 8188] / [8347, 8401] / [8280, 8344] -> -0.01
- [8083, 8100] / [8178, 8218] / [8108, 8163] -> -0.02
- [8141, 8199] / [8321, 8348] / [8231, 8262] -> 0.00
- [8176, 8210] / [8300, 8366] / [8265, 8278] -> -0.04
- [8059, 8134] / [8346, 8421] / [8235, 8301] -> -0.01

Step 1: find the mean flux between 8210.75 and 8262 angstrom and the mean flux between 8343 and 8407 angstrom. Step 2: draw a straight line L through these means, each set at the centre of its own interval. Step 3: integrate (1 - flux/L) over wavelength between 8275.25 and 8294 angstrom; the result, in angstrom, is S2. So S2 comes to -0.5 angstrom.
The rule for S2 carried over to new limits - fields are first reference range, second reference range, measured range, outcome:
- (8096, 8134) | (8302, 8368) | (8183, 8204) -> 0.43 angstrom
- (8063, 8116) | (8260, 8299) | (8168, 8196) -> 0.50 angstrom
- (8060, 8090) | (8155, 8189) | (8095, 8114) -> -0.14 angstrom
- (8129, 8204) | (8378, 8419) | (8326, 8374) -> -0.38 angstrom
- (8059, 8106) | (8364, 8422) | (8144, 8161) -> -0.18 angstrom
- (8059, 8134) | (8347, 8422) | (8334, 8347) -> -0.44 angstrom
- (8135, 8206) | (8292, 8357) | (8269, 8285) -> -0.36 angstrom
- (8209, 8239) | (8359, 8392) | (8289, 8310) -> -0.24 angstrom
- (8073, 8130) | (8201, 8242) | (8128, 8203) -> 0.04 angstrom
